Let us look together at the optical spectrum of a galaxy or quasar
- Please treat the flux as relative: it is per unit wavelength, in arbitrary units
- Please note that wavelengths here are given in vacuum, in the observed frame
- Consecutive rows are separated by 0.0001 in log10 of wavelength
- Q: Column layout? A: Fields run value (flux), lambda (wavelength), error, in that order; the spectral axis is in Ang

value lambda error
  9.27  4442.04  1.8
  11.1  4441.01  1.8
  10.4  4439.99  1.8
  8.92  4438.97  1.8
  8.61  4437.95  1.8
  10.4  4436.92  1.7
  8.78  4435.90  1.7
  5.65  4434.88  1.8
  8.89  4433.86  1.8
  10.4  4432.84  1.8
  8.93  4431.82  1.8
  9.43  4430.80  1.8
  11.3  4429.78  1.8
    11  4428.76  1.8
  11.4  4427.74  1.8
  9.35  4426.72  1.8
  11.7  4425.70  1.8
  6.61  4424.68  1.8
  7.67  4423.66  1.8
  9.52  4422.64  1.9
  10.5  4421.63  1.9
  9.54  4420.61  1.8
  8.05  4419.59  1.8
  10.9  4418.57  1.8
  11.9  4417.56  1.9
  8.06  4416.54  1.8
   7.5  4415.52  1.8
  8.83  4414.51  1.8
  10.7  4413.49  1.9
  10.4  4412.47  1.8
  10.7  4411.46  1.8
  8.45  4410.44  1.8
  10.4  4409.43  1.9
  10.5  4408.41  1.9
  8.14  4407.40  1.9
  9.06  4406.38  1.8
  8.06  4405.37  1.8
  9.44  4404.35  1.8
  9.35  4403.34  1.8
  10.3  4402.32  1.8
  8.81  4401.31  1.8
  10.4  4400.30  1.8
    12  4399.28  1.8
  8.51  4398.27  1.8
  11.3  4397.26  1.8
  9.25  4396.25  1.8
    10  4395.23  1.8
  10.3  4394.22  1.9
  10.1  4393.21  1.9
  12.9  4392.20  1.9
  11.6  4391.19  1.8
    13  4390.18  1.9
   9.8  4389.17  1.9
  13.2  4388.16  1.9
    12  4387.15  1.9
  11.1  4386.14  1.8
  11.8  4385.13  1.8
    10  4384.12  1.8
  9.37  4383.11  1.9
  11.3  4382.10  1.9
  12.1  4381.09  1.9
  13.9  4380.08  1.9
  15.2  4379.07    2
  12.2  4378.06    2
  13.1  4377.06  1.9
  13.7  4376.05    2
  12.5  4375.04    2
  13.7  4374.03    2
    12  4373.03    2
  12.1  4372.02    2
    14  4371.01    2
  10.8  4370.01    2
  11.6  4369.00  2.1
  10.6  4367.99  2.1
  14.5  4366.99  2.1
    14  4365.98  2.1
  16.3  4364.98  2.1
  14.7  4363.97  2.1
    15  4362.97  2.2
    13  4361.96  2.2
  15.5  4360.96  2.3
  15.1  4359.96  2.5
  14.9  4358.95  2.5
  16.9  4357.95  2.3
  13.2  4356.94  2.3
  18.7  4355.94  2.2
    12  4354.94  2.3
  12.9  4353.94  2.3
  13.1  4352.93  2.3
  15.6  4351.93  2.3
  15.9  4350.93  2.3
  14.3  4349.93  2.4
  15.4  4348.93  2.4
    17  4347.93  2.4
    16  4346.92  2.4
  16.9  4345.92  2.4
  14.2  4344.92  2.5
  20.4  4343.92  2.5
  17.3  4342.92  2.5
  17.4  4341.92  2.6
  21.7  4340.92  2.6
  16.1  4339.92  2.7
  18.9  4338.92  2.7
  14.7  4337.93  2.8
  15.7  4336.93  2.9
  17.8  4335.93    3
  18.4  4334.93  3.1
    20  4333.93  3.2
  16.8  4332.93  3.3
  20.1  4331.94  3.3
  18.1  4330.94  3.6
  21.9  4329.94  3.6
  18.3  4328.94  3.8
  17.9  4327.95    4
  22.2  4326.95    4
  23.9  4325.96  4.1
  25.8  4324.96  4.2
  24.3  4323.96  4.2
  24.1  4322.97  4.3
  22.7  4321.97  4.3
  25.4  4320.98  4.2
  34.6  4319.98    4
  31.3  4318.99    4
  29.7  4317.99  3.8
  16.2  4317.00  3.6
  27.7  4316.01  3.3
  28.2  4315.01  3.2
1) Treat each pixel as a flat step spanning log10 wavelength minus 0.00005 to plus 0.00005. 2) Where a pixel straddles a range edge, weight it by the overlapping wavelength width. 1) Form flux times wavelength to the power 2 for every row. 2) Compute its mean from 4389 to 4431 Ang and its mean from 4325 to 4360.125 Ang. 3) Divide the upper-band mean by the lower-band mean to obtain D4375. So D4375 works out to 0.6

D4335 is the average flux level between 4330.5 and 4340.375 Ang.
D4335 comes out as 17.7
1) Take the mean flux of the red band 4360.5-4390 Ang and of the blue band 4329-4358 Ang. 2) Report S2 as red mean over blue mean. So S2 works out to 0.76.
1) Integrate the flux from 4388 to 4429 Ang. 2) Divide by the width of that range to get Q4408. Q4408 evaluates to 9.95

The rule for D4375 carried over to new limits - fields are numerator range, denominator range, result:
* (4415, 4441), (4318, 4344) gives 0.47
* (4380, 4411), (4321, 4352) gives 0.57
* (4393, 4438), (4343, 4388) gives 0.71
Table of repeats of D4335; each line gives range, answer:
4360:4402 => 12.2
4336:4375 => 15.1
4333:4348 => 17.5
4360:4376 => 13.4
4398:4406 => 9.63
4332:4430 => 12.6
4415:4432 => 9.62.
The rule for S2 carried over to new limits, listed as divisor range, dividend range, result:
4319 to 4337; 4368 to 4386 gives 0.56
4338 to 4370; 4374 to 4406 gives 0.73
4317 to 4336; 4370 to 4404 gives 0.51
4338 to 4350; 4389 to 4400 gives 0.63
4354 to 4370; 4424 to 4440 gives 0.66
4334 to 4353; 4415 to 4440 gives 0.56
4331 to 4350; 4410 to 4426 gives 0.54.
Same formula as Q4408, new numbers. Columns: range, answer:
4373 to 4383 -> 12.9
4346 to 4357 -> 15.1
